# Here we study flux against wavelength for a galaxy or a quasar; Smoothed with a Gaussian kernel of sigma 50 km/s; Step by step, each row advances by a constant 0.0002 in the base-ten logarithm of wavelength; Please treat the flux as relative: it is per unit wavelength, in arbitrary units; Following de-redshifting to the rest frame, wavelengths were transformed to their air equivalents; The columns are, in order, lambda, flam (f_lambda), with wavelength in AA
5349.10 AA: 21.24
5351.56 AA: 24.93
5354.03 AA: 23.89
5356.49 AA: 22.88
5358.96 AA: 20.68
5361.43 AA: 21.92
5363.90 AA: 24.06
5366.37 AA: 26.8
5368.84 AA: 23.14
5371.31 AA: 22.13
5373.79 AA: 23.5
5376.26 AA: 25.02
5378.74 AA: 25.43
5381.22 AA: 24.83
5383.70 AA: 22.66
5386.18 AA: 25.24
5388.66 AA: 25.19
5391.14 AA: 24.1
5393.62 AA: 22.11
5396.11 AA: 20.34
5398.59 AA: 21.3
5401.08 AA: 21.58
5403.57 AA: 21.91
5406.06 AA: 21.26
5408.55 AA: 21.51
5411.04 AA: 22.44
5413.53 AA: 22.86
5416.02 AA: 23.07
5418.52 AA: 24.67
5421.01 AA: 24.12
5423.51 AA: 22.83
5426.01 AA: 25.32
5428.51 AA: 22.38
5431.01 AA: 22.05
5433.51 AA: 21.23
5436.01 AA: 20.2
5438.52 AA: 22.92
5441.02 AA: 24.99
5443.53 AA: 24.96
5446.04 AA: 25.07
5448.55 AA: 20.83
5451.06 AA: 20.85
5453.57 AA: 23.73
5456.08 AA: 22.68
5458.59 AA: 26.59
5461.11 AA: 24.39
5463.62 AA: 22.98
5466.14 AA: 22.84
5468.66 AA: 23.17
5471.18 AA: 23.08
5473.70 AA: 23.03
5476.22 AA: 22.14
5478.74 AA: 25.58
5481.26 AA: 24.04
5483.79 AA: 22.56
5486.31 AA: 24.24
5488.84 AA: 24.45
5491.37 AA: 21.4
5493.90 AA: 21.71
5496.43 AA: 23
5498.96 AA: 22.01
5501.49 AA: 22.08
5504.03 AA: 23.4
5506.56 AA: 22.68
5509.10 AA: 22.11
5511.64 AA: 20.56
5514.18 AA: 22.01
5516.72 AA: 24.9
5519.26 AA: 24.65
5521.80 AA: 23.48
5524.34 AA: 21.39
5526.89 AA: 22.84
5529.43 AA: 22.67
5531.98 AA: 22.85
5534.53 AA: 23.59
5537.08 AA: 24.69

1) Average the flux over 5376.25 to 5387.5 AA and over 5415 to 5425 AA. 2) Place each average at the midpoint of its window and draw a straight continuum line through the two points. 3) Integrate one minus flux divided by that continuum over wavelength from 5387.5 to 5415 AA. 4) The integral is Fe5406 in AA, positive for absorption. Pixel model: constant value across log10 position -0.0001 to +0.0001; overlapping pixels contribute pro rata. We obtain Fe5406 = 2.18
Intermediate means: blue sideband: 24.6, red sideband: 23.7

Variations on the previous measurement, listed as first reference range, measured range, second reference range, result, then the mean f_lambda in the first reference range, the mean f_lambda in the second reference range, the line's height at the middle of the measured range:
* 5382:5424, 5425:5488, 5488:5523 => -1.4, 22.8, 22.7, 22.8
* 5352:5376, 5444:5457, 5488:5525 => 0.1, 23.4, 22.7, 22.9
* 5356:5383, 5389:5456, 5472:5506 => 2.0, 23.7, 23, 23.4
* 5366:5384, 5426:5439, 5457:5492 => 1.0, 24.1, 23.6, 23.8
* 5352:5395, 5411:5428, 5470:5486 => 0.0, 23.7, 23.5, 23.6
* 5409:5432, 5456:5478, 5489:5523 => -0.6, 23.3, 22.7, 22.9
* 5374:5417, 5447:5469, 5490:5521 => -0.4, 23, 22.6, 22.8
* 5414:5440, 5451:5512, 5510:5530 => -0.6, 22.9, 22.8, 22.8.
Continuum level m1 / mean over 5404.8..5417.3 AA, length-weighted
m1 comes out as 22.2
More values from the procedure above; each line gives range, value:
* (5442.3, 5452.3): 22.9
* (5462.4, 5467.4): 22.9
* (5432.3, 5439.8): 21.5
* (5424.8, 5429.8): 23.8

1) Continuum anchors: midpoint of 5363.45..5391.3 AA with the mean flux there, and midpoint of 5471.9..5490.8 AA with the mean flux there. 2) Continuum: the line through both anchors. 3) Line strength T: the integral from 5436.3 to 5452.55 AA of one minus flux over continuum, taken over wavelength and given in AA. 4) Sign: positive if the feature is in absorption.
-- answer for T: 0.5 AA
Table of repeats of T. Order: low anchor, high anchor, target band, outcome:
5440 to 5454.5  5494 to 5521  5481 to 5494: -0.11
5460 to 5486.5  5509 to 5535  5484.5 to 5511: 0.55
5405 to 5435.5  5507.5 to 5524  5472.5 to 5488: -0.54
